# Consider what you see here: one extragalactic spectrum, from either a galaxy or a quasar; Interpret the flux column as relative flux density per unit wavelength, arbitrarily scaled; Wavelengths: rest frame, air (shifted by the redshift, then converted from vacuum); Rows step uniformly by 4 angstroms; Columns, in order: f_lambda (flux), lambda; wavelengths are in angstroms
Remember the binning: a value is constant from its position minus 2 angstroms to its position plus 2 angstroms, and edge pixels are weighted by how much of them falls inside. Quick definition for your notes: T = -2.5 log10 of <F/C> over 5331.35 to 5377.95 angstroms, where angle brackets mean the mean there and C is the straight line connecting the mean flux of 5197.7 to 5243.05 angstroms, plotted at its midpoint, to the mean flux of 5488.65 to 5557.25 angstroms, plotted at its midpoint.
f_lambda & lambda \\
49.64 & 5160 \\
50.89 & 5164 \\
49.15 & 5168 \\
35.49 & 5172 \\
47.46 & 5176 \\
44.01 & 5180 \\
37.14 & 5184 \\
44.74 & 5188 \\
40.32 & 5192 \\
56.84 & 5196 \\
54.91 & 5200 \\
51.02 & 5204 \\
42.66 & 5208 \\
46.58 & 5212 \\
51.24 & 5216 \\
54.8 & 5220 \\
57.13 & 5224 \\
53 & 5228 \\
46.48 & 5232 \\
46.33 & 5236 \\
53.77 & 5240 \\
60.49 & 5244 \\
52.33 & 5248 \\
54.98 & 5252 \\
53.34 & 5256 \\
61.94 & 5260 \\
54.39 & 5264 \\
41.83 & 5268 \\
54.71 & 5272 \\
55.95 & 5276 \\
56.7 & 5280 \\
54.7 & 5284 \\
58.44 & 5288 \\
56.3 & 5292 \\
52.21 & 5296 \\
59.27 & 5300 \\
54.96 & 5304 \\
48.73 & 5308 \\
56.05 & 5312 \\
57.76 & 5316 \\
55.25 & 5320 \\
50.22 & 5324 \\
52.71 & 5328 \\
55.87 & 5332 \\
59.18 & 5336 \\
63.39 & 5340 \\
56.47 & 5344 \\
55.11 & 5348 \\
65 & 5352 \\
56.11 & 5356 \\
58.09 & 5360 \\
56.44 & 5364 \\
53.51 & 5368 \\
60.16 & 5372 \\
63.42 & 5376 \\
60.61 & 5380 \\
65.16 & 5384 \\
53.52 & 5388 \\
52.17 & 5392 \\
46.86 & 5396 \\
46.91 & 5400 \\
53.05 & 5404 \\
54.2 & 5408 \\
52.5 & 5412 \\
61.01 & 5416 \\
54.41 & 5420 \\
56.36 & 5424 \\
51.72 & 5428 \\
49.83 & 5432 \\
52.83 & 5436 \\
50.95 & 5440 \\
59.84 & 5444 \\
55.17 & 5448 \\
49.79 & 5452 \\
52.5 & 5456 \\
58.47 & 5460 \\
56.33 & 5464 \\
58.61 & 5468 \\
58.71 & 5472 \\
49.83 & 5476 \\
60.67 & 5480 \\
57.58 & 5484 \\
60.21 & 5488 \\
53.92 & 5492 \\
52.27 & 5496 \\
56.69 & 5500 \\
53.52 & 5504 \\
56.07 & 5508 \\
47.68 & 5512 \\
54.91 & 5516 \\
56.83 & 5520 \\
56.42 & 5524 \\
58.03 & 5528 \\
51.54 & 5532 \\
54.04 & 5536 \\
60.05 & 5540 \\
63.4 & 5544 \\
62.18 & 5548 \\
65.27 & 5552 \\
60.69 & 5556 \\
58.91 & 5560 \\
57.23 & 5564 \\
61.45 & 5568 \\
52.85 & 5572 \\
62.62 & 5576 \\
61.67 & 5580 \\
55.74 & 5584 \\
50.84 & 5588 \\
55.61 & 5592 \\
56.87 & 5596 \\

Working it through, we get -0.10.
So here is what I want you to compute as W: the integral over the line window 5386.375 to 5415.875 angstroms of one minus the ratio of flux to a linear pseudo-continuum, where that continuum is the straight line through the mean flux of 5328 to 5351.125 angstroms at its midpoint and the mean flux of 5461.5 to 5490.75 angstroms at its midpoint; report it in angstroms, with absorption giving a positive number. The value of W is 2.94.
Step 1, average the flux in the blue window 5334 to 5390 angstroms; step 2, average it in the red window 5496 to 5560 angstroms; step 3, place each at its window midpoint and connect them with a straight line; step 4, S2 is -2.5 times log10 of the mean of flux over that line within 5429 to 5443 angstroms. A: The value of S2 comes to 0.124 mag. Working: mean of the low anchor 59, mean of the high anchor 57.1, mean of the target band 51.9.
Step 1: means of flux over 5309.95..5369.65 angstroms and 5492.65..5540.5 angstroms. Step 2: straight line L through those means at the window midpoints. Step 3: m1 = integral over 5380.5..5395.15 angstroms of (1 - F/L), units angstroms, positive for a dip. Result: -0.1 angstroms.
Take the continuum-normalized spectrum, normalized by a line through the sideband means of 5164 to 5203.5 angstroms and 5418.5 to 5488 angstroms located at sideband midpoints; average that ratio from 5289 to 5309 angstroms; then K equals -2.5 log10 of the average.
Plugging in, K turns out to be -0.10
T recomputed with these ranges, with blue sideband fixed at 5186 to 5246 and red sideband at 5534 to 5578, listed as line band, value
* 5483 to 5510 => 0.05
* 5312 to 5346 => -0.05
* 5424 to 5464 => 0.06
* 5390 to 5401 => 0.14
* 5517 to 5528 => 0.04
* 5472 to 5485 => 0.03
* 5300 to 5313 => -0.02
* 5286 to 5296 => -0.07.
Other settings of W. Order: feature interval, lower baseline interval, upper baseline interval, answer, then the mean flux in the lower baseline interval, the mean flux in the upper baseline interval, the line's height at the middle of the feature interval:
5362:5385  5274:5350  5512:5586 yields -1.3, 55.8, 58.3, 56.4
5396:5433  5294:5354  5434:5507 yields 1.8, 56.1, 55.4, 55.7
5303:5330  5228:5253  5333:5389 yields 1.4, 52.3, 59.1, 56.6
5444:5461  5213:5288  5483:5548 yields 0.3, 53.6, 56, 55.4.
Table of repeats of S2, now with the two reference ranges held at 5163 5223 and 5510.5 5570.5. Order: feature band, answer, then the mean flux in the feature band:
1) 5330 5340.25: -0.14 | 58.8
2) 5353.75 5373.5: -0.09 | 56.9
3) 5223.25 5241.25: -0.05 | 50.8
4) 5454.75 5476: -0.01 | 56.4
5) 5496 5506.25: 0.04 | 54.6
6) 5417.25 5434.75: 0.02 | 53.4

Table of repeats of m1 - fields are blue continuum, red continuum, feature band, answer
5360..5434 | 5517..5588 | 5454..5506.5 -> 0.8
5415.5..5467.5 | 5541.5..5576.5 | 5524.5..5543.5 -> 0.8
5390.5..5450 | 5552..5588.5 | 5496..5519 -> 1.1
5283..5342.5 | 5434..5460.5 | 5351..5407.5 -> -1.5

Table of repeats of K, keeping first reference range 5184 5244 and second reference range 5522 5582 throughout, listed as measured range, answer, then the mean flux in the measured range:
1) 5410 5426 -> -0.012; 56.1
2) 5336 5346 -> -0.124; 59.8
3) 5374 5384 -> -0.153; 62.6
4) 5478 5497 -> 0.003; 57.2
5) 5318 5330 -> 0.003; 52.7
